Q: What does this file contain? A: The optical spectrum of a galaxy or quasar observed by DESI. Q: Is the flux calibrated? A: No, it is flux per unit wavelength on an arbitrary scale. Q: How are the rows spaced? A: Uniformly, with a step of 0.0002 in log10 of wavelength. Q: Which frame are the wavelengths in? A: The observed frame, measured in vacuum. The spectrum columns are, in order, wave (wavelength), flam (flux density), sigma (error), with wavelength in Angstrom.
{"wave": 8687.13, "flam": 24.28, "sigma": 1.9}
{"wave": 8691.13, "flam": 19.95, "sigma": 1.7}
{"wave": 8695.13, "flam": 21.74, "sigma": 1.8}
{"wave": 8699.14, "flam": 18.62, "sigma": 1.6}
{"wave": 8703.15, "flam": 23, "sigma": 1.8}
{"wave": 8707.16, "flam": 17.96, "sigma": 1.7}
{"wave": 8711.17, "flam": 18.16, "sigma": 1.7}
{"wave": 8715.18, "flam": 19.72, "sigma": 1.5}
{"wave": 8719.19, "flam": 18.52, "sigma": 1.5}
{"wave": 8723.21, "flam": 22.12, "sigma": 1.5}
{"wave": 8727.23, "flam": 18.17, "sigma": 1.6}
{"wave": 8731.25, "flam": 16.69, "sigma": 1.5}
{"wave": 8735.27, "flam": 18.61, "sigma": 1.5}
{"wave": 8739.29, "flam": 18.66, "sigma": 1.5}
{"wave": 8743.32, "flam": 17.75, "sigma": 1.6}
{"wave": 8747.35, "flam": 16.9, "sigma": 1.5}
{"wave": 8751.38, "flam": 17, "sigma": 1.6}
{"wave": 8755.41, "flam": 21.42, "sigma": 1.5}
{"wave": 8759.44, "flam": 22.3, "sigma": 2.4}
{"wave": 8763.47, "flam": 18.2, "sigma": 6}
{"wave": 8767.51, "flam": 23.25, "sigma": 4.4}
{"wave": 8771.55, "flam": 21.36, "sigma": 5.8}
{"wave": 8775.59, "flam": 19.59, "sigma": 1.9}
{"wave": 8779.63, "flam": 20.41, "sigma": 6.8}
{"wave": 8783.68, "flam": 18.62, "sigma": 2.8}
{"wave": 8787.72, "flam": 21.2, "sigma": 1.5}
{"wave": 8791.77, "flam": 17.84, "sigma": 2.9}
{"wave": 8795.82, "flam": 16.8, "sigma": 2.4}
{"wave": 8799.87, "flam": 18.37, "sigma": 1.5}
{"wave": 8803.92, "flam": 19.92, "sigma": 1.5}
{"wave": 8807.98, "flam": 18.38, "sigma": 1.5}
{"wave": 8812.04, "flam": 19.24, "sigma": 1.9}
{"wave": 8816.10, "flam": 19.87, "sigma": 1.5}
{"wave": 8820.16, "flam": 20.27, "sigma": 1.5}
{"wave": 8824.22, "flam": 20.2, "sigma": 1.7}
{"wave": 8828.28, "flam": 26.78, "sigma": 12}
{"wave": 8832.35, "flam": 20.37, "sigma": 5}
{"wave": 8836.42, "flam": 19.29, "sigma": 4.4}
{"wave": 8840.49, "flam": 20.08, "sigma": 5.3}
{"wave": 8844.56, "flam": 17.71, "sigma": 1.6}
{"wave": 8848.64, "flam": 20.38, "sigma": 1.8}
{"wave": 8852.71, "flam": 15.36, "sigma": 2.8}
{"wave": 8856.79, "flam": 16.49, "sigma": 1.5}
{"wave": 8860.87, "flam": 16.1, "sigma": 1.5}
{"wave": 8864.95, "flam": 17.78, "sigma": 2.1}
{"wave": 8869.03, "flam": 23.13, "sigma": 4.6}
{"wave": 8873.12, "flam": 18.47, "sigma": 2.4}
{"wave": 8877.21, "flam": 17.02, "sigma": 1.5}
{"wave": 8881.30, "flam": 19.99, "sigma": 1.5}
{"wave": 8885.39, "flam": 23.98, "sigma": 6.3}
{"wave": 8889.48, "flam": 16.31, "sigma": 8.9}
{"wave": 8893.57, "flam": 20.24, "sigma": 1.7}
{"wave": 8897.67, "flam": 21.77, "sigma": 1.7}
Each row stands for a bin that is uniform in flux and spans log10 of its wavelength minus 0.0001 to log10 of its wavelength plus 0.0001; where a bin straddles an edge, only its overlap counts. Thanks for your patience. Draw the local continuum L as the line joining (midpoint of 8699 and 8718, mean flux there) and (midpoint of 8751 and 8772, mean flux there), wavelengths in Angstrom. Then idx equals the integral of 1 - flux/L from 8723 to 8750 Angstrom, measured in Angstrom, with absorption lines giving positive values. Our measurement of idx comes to 2.77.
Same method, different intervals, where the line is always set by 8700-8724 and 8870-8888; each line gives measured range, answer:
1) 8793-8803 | 1.0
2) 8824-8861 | 0.9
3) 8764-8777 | -0.9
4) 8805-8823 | 0.3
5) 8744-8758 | 0.9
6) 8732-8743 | 0.8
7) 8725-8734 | 1.0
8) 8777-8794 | 0.3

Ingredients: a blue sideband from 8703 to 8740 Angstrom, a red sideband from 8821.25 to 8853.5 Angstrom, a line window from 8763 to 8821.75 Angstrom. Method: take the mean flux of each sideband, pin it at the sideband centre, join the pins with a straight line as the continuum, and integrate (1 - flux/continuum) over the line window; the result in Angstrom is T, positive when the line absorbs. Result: 0.4 Angstrom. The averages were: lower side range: 19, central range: 19.6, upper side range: 20.2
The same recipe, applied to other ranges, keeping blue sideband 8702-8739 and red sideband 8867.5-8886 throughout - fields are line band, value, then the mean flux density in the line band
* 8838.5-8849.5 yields 0.4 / 19.3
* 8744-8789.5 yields -1.2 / 20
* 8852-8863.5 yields 2.2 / 16.1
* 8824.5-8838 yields -1.4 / 22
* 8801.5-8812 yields 0.3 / 19.1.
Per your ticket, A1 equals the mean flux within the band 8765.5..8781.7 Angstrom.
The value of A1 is 21.1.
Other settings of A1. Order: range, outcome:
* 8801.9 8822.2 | 19.5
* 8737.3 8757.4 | 18.3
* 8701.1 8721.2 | 19.5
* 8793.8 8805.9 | 18.4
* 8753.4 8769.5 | 21.3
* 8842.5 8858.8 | 17.5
